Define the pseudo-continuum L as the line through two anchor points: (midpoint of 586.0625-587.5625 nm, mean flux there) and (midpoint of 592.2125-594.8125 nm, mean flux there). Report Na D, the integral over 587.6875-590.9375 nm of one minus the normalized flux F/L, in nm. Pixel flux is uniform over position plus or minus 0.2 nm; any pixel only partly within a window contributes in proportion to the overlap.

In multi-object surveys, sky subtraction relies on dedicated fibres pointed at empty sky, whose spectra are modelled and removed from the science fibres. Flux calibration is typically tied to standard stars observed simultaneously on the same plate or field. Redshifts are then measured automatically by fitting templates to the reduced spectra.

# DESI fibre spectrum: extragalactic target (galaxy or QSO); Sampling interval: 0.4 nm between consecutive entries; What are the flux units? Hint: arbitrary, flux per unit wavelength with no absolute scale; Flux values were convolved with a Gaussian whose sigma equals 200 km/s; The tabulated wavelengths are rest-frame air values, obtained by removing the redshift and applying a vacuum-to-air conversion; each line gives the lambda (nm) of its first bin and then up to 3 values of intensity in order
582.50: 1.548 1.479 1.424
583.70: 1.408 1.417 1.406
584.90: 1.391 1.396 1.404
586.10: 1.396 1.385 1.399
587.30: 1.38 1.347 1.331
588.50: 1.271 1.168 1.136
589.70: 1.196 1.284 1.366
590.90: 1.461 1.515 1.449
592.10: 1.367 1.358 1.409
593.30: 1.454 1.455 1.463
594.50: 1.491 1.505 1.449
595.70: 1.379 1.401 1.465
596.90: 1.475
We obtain 0.31 nm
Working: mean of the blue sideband 1.39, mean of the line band 1.27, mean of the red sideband 1.44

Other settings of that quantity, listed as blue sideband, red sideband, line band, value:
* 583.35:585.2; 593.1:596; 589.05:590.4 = 0.20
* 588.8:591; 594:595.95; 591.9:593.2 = -0.02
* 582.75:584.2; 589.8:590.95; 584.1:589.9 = 0.23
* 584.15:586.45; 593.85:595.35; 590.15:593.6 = 0.09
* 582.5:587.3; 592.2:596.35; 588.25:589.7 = 0.23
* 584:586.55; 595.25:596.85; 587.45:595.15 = 0.24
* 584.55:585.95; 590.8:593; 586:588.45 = 0.07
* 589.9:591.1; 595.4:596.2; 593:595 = -0.12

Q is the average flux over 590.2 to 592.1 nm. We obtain 1.43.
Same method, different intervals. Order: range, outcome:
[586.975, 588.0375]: 1.36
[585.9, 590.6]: 1.3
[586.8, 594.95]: 1.37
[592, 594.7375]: 1.43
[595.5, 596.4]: 1.4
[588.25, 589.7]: 1.2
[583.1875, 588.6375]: 1.38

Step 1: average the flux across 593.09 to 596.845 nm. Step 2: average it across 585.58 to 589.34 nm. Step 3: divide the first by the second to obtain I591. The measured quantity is 1.1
